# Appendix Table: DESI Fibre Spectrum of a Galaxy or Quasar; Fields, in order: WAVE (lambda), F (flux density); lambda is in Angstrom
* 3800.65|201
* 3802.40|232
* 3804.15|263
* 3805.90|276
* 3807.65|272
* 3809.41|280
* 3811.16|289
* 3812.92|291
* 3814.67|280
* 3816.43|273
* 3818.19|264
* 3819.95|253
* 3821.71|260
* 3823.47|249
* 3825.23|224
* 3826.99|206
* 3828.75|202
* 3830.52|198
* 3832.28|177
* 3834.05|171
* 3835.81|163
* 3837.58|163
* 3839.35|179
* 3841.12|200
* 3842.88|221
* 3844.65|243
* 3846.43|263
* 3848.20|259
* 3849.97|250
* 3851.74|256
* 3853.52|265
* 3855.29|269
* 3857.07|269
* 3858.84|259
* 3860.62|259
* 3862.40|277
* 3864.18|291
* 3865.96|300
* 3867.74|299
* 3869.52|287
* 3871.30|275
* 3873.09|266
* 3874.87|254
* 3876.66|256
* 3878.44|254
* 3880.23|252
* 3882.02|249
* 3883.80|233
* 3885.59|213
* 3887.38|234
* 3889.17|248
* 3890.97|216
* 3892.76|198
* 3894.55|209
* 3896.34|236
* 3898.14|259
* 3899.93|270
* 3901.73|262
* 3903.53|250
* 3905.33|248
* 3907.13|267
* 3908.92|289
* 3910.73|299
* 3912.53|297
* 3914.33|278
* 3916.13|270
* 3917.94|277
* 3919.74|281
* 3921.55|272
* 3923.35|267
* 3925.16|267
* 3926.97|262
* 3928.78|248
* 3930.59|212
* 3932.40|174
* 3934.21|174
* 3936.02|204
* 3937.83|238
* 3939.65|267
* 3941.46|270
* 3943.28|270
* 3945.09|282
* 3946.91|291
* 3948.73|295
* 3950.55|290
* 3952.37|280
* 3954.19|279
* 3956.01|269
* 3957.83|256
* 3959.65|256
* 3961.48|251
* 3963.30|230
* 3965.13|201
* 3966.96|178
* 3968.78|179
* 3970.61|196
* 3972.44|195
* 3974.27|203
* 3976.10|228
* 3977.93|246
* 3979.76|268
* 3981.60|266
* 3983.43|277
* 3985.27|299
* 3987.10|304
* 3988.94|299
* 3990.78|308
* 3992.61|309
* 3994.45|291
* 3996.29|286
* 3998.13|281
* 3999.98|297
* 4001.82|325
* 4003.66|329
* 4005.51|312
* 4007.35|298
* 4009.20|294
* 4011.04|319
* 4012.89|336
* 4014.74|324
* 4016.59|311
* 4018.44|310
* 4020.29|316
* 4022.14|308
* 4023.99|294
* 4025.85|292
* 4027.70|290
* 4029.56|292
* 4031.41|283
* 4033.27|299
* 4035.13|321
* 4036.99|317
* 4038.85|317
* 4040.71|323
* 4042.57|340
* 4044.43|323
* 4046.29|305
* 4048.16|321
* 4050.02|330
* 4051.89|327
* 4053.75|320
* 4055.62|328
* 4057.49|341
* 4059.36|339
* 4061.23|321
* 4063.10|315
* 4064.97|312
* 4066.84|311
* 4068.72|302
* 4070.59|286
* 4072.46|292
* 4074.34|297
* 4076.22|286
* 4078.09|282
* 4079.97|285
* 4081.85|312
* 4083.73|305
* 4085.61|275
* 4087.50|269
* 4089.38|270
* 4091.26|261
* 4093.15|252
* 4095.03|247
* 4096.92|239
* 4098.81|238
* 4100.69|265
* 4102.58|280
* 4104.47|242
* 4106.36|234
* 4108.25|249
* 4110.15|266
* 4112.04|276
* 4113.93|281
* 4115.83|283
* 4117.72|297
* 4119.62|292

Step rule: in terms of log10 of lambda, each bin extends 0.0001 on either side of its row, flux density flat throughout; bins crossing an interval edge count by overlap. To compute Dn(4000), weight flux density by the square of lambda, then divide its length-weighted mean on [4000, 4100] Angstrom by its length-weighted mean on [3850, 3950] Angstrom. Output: 1.27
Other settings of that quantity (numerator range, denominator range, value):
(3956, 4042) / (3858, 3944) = 1.16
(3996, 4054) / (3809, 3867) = 1.41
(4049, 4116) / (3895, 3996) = 1.19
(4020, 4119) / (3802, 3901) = 1.33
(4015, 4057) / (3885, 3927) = 1.30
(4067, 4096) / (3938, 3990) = 1.18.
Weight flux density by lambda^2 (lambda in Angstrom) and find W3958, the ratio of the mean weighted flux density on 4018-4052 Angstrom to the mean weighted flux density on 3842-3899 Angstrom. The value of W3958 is 1.33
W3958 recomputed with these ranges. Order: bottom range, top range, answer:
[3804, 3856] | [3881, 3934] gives 1.09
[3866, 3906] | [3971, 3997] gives 1.13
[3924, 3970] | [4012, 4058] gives 1.34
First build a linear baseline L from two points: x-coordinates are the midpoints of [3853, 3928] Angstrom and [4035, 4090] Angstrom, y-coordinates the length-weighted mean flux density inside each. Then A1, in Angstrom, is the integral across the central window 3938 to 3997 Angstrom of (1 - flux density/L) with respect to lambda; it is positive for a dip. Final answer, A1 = 4.8 Angstrom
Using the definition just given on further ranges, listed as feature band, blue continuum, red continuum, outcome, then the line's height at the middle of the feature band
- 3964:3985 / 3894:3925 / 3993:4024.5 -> 5.0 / 294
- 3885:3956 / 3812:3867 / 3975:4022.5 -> 3.7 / 269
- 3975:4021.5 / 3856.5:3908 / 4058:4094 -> -3.1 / 278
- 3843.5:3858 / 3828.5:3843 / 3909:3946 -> -4.7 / 195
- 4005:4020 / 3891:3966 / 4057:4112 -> -2.4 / 269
